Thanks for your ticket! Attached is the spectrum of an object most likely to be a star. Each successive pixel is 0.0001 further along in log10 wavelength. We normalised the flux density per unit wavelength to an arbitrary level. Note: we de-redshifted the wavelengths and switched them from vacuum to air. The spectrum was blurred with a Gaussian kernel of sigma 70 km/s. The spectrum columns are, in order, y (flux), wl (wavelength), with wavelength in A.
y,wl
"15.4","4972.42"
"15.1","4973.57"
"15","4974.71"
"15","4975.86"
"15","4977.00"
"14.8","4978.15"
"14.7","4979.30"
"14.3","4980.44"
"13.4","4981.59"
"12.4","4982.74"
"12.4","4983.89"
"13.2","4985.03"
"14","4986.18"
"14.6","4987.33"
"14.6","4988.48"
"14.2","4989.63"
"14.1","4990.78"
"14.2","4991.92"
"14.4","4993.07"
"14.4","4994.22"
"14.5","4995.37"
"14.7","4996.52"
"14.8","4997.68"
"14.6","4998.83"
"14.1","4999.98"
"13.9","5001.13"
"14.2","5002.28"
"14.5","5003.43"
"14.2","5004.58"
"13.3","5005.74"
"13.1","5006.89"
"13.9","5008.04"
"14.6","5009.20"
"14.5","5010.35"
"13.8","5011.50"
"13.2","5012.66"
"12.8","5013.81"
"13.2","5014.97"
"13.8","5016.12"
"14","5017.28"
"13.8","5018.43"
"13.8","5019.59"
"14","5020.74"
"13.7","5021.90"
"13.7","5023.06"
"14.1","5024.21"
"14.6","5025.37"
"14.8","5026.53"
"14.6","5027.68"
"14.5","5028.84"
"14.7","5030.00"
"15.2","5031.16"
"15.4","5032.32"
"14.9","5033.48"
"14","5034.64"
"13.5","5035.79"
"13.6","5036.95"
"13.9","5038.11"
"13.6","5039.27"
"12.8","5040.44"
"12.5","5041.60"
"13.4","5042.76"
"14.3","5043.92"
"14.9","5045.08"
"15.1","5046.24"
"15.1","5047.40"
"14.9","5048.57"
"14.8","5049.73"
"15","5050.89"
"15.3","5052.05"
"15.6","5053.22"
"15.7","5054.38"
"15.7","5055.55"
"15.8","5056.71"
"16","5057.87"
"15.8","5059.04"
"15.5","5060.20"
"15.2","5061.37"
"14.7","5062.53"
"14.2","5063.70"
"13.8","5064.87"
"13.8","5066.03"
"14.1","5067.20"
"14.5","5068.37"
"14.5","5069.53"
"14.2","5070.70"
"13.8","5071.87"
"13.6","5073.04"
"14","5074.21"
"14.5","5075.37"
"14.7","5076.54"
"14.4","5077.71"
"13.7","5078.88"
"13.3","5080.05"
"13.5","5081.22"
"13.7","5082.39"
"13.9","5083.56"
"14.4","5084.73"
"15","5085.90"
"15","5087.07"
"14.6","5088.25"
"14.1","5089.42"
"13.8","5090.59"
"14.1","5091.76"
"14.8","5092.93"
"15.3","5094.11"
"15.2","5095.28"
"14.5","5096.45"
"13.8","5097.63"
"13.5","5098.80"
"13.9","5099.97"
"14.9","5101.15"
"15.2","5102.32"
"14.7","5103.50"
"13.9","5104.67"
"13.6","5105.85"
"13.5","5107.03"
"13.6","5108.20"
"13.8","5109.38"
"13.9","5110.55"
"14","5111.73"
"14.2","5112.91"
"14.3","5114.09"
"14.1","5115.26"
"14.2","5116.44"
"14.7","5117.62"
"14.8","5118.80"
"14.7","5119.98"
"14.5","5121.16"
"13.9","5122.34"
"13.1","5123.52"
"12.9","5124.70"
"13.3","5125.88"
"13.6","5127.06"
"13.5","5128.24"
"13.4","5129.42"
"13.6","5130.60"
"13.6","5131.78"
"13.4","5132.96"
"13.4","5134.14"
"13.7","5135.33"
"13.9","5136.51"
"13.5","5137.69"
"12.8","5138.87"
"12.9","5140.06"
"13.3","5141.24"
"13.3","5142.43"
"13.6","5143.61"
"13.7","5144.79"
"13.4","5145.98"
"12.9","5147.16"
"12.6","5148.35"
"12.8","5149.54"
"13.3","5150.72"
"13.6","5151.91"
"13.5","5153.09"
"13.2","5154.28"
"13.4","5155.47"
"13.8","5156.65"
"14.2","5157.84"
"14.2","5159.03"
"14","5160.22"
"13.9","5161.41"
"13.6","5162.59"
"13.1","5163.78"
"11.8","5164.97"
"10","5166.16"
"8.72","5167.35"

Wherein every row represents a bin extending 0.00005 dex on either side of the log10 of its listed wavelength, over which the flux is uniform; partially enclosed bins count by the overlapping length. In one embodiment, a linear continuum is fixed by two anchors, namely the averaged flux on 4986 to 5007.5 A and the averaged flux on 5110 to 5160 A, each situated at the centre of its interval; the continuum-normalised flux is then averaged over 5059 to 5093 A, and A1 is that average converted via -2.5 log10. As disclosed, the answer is -0.03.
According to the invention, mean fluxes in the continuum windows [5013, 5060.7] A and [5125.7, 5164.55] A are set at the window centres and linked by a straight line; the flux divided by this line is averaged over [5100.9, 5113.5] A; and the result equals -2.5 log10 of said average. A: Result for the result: -0.02 mag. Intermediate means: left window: 14.4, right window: 13.5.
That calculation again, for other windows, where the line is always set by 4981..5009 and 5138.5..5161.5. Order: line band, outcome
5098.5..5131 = -0.03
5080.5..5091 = -0.04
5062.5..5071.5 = -0.04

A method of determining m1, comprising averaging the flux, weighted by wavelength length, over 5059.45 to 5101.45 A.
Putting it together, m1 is 14.3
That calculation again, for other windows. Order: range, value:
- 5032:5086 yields 14.4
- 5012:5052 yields 14.1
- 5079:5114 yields 14.2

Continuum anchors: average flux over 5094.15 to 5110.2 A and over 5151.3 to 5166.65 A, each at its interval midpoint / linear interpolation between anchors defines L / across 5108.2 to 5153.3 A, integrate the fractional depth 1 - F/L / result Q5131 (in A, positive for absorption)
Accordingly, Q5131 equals 0.4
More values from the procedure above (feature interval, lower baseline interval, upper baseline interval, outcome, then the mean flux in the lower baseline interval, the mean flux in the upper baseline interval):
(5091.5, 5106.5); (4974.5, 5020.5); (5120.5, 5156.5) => -0.9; 14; 13.4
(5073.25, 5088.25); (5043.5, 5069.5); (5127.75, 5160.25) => 0.4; 15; 13.4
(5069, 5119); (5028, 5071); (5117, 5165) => -0.4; 14.6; 13.5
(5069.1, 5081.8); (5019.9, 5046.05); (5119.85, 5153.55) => -0.2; 14.1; 13.4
